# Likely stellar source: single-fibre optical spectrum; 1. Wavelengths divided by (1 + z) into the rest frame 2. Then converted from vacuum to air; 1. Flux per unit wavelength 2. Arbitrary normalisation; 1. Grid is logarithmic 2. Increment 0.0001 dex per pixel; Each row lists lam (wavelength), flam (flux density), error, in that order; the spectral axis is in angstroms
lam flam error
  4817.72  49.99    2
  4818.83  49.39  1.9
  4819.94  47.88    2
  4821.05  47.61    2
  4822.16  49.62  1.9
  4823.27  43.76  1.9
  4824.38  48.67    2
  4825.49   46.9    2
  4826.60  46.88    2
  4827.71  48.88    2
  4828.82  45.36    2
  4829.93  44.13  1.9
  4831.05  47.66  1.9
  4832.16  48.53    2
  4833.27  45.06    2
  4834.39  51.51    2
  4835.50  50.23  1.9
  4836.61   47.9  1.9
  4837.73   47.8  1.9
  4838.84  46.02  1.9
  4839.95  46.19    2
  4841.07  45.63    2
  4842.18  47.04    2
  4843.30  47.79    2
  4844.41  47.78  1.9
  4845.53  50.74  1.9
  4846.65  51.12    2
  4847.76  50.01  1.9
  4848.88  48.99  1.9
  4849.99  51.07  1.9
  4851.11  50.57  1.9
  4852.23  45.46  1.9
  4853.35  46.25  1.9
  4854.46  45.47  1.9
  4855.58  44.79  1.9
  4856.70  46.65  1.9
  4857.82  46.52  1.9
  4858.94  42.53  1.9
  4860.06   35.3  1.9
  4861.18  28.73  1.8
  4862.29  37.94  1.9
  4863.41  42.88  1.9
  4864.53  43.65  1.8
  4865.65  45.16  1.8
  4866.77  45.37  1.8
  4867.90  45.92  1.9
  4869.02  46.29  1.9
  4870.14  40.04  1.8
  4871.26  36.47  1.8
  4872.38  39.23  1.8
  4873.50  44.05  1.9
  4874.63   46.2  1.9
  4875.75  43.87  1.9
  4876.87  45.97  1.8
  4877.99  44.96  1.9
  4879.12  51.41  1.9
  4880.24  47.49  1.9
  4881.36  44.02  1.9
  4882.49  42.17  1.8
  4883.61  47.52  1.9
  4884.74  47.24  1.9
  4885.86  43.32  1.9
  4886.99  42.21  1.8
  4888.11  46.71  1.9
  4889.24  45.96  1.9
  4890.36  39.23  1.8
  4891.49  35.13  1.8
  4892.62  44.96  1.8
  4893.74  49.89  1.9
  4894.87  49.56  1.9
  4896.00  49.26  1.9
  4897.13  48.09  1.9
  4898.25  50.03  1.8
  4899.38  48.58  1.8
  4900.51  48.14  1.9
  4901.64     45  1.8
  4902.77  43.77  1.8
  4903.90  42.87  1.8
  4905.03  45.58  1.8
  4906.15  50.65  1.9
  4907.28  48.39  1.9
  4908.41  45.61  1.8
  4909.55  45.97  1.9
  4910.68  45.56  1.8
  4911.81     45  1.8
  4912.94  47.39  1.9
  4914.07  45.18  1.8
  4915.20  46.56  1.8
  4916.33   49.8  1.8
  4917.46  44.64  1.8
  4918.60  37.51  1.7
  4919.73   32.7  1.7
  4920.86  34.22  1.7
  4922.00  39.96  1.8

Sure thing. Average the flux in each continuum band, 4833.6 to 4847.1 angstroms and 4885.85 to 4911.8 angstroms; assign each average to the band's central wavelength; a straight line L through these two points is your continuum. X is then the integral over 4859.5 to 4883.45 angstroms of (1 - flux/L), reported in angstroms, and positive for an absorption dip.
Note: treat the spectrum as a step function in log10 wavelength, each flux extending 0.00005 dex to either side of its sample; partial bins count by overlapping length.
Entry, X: 2.1 angstroms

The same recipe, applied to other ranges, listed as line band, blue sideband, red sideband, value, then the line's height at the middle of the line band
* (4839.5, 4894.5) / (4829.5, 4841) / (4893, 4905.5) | 3.0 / 47.4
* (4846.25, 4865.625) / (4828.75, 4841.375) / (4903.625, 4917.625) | 1.0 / 47.1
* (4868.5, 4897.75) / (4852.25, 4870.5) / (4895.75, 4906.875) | 0.3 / 45.2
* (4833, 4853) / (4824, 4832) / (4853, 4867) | -1.6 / 44.8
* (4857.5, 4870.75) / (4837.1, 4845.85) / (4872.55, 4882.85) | 1.3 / 46.1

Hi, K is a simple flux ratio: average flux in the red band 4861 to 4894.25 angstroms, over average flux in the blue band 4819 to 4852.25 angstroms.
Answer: 0.91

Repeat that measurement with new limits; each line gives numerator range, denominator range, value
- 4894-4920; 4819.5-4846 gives 0.97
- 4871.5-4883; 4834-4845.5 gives 0.93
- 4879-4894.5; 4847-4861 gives 0.98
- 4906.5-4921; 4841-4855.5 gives 0.91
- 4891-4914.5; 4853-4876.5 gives 1.09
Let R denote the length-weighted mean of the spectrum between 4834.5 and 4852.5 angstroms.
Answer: 48.5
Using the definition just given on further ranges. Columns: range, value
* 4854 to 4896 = 43.7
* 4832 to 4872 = 45.5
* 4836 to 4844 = 47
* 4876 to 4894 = 44.8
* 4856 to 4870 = 42.2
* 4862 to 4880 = 43.9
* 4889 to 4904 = 45.8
